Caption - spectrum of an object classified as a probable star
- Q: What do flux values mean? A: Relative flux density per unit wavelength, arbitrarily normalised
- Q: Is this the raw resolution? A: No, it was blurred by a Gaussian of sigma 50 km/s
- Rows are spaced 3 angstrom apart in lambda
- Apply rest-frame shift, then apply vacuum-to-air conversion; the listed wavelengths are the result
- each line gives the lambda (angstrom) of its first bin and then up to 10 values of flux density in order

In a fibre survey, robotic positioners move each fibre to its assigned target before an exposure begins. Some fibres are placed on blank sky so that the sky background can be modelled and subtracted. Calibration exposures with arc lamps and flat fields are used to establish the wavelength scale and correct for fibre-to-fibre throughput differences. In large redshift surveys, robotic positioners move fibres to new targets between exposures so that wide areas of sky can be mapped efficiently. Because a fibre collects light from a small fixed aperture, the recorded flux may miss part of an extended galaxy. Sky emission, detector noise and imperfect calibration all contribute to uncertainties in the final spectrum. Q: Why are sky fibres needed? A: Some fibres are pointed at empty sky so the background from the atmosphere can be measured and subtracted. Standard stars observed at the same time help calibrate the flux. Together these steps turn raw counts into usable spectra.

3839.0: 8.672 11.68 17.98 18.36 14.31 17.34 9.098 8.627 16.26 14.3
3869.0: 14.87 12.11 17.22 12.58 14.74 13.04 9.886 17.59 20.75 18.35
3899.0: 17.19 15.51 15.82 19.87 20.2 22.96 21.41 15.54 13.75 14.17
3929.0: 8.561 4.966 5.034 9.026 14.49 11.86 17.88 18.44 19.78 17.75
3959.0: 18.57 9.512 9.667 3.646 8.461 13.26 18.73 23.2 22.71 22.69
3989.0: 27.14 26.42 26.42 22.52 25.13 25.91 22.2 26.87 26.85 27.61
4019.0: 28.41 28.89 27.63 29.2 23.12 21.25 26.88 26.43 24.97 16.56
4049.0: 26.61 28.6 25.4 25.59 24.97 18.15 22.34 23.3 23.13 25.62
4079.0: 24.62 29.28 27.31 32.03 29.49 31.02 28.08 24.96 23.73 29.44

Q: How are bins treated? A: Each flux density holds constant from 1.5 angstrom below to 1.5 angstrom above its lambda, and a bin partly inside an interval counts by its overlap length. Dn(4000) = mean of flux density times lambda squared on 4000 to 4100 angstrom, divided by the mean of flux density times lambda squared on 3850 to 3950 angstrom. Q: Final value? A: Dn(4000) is 1.91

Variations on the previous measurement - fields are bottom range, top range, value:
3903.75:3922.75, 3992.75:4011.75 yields 1.37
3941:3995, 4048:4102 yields 1.60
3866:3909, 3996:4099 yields 1.79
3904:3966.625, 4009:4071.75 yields 1.81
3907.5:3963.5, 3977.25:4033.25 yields 1.78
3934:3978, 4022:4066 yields 1.98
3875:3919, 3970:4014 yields 1.39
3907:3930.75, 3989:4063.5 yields 1.60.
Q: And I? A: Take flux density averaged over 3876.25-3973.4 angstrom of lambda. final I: 14.4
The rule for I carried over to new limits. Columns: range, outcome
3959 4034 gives 21.8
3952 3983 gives 14.6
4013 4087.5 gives 25.4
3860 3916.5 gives 16.2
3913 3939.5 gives 12.6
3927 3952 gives 11.5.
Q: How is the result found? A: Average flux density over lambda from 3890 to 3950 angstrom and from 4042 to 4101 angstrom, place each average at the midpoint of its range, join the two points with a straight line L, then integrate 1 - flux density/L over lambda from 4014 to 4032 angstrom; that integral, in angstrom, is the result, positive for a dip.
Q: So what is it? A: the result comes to -4.3 angstrom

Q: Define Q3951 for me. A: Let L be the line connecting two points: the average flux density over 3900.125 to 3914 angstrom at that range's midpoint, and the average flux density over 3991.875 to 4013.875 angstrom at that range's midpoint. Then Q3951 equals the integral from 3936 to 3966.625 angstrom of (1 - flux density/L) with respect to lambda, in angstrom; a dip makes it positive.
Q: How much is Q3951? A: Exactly 10.0 angstrom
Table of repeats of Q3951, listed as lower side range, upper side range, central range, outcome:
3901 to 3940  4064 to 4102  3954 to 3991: 3.8 angstrom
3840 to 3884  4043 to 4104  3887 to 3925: -3.1 angstrom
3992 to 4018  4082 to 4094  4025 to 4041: 0.8 angstrom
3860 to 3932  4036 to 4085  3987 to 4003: -3.4 angstrom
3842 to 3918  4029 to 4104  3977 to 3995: -2.4 angstrom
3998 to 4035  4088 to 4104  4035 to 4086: 4.7 angstrom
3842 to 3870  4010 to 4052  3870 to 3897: 2.0 angstrom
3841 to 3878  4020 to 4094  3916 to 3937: 7.4 angstrom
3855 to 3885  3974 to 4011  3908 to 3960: 9.9 angstrom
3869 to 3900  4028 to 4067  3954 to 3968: 4.6 angstrom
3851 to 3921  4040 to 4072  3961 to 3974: 7.5 angstrom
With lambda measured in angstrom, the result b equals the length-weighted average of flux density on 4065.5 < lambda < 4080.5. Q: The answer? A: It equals 23.8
